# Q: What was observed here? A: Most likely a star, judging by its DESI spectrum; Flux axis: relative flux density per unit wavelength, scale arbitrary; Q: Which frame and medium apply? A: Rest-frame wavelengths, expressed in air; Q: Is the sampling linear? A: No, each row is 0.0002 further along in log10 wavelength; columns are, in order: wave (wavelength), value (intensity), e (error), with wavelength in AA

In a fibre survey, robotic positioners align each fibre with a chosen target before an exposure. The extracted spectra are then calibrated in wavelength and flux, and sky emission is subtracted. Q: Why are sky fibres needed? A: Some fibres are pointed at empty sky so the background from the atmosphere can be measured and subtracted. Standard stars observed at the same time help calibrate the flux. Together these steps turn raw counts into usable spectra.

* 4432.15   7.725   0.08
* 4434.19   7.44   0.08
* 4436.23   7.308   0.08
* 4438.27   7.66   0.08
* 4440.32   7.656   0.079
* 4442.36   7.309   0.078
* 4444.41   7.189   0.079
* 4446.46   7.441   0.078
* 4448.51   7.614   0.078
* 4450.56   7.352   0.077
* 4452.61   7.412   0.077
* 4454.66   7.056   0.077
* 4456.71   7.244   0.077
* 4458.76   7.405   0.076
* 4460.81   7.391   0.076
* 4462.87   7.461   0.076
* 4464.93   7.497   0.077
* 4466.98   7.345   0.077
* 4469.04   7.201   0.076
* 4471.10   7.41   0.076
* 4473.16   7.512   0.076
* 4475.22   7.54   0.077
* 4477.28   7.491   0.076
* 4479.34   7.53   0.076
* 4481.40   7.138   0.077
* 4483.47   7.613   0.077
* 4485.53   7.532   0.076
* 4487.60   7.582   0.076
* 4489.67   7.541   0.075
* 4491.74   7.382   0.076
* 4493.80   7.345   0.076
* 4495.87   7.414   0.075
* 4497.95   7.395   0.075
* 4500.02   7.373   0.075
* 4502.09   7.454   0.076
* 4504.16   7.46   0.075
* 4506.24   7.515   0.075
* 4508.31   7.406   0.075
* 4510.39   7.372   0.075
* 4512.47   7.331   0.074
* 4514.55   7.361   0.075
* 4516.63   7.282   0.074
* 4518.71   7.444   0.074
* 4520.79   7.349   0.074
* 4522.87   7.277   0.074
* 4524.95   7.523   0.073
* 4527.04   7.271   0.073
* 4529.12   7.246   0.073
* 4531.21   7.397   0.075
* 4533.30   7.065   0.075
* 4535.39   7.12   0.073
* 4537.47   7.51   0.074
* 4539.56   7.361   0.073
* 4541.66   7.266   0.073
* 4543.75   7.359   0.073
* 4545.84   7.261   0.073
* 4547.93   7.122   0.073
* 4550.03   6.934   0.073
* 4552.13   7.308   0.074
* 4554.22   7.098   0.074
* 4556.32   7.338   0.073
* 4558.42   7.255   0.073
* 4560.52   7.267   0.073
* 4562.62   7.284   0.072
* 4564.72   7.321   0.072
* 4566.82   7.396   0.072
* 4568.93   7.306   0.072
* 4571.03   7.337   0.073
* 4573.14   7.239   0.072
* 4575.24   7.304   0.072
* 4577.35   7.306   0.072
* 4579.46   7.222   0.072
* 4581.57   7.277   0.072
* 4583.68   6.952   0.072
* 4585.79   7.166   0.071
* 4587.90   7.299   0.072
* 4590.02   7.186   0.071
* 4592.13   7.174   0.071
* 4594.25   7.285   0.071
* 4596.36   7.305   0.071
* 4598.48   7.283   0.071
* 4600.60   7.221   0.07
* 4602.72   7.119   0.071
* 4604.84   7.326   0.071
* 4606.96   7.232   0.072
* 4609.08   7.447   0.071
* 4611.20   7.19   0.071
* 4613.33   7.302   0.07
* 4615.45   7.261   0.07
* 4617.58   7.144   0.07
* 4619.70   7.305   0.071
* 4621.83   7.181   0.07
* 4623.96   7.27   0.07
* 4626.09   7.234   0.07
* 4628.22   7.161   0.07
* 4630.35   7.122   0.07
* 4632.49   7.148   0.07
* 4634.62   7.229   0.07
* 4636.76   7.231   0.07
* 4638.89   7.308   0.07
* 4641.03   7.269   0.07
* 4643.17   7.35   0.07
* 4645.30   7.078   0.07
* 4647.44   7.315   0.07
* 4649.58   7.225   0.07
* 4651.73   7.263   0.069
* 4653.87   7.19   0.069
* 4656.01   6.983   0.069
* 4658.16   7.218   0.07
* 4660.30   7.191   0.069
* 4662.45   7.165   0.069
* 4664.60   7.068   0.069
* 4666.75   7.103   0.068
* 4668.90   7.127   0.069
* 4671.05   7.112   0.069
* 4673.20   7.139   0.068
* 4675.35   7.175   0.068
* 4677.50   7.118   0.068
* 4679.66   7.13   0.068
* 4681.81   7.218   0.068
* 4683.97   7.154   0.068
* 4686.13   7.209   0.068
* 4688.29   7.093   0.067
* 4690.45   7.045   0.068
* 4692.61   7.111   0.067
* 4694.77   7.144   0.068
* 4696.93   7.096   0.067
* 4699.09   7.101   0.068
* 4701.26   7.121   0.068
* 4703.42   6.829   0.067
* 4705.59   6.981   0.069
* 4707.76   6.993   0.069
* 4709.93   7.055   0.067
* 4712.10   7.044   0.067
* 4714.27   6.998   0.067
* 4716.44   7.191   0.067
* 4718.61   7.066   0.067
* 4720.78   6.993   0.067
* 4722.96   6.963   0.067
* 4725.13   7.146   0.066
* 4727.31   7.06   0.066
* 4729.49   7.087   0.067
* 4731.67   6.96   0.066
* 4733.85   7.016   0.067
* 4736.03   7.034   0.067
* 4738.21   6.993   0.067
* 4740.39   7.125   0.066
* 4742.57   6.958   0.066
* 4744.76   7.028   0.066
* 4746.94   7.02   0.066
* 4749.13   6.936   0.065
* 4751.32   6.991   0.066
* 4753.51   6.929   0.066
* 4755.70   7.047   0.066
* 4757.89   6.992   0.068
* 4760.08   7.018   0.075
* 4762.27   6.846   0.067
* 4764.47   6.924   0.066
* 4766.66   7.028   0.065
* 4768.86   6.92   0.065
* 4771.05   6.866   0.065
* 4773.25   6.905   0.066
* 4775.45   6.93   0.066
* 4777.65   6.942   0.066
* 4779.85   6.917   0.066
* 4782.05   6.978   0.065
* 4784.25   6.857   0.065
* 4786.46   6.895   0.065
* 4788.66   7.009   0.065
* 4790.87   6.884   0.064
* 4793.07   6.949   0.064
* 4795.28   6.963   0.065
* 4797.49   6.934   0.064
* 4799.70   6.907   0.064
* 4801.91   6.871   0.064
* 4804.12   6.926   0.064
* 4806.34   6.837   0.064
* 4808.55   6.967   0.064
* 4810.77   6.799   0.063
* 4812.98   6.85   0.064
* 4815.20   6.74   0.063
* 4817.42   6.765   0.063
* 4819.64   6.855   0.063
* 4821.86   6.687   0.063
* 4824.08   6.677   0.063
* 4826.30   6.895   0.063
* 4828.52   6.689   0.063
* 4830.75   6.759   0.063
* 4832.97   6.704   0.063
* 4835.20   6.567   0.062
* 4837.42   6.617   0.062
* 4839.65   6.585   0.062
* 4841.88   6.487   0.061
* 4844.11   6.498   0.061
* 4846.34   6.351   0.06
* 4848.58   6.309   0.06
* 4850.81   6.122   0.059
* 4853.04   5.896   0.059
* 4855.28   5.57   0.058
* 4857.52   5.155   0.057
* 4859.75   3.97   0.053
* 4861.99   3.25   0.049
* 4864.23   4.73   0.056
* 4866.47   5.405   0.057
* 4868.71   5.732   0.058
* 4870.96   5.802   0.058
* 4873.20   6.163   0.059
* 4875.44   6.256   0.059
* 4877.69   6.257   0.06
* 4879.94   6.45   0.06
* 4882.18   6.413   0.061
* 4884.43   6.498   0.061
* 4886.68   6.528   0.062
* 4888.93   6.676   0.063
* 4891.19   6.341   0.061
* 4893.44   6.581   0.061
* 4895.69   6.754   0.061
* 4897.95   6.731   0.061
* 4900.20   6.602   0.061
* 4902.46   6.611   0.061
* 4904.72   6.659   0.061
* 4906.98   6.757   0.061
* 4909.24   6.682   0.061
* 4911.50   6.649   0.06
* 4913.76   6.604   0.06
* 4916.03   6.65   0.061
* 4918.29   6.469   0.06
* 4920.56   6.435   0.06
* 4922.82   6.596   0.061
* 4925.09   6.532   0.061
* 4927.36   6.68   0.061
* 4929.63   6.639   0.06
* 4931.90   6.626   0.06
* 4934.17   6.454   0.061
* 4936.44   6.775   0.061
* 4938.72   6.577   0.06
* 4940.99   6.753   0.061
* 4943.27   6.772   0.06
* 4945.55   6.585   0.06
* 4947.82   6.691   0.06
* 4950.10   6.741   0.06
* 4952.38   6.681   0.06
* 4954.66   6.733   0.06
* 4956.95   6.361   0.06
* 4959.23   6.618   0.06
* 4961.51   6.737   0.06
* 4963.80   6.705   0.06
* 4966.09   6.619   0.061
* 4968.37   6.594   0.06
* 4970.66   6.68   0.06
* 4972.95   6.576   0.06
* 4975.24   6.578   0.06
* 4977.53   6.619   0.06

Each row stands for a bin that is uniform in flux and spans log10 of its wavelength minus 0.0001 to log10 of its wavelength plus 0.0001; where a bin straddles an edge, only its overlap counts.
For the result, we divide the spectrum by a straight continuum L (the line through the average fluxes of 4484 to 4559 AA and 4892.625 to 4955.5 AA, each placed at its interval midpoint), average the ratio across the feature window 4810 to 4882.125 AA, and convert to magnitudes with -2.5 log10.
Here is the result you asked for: 0.11 mag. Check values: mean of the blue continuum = 7.34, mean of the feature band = 6.14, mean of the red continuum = 6.64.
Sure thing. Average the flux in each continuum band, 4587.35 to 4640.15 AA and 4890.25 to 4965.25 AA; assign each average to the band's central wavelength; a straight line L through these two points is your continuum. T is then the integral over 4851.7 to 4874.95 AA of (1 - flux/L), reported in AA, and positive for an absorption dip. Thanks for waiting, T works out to 5.3 AA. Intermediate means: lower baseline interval 7.24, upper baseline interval 6.63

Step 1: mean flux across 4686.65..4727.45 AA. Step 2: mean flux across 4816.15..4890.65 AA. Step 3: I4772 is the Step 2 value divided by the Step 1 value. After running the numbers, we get 0.87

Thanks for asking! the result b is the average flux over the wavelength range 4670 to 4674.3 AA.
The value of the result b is 7.13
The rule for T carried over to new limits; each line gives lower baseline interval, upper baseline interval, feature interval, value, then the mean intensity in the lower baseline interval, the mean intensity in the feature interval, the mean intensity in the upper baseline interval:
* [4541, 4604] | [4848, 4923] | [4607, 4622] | -0.37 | 7.24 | 7.27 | 6.12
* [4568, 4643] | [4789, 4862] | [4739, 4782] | -1.68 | 7.24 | 6.97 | 6.48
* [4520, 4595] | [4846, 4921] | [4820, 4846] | -1.47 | 7.26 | 6.65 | 6.12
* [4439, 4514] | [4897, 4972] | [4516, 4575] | 0.11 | 7.41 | 7.28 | 6.64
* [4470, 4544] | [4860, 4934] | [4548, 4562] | 0.11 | 7.39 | 7.19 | 6.28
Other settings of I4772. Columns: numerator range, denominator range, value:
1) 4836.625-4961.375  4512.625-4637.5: 0.87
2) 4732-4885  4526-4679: 0.91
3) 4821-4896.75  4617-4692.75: 0.85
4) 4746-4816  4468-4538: 0.94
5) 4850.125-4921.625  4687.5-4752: 0.87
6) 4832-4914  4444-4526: 0.83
